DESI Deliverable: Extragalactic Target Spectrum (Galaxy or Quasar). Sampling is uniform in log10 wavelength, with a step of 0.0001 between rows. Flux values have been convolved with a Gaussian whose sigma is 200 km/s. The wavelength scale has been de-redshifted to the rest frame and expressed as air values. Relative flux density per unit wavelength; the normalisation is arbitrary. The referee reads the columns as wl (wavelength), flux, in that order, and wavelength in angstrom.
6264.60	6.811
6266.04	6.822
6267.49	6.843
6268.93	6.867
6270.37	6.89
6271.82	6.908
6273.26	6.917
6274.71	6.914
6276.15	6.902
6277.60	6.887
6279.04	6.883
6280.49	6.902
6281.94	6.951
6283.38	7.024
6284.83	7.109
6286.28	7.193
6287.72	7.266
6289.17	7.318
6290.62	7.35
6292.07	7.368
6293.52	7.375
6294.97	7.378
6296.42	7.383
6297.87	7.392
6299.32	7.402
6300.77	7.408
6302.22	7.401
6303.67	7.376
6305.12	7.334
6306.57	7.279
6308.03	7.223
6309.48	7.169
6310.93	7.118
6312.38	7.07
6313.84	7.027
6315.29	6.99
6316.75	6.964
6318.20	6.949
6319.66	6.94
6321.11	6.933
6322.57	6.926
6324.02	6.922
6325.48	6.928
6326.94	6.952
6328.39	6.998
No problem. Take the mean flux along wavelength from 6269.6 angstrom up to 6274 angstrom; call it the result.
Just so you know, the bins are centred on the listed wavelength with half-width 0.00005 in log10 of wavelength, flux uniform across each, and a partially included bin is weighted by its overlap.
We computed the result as 6.9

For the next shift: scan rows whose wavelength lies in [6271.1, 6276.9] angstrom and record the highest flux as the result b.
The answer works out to 6.917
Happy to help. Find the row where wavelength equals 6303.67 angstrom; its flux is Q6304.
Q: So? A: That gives 7.376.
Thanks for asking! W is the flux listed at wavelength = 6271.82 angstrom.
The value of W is 6.908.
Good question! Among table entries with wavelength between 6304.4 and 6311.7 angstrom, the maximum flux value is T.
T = 7.334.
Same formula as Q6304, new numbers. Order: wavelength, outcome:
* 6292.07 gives 7.368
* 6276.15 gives 6.902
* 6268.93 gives 6.867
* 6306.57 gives 7.279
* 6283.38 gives 7.024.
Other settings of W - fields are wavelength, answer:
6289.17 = 7.318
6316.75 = 6.964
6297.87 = 7.392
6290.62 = 7.35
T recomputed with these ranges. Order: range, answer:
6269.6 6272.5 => 6.908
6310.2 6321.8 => 7.118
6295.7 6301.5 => 7.408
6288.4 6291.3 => 7.35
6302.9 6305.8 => 7.376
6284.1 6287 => 7.193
